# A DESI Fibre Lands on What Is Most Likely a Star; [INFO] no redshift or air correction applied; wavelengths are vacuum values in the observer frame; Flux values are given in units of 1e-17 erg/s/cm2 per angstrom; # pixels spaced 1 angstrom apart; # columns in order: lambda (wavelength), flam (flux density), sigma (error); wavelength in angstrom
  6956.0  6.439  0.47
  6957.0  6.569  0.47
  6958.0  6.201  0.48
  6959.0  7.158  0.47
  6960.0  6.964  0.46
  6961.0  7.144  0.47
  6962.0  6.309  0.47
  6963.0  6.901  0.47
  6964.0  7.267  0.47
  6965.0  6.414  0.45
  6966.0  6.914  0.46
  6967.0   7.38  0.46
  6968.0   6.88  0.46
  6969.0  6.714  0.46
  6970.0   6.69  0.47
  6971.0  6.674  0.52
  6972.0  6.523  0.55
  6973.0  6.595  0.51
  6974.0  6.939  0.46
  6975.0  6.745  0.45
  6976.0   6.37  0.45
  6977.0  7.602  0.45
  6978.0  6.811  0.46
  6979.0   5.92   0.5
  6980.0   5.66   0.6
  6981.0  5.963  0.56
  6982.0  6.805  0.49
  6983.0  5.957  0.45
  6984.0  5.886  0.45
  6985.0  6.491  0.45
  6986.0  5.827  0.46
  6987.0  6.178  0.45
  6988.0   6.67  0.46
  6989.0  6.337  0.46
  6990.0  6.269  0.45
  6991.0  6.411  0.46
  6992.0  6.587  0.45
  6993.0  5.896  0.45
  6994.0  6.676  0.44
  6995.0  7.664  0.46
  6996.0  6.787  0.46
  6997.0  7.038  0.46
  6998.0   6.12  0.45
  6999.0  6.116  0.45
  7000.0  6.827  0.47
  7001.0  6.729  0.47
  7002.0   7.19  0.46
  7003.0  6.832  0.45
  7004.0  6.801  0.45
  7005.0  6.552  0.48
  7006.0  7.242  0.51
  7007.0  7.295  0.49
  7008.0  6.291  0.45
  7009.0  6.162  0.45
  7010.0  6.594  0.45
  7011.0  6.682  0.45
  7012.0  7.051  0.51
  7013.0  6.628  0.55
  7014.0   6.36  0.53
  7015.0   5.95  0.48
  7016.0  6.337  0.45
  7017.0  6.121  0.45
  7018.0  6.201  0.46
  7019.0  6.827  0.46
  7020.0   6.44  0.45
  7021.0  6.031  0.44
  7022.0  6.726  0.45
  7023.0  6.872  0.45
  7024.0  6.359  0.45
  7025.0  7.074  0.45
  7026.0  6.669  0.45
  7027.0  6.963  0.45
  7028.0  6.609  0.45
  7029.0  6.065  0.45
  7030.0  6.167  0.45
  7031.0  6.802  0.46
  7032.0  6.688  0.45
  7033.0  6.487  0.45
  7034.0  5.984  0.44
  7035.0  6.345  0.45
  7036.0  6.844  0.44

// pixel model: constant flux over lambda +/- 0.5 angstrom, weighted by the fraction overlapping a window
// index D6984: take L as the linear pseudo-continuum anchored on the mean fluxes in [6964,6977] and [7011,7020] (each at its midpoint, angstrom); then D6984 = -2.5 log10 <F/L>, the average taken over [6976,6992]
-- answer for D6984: 0.06 mag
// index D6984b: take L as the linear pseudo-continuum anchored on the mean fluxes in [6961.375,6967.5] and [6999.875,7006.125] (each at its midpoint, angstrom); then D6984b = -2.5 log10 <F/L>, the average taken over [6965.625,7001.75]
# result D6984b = 0.05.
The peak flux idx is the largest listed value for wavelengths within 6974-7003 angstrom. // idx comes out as 7.664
